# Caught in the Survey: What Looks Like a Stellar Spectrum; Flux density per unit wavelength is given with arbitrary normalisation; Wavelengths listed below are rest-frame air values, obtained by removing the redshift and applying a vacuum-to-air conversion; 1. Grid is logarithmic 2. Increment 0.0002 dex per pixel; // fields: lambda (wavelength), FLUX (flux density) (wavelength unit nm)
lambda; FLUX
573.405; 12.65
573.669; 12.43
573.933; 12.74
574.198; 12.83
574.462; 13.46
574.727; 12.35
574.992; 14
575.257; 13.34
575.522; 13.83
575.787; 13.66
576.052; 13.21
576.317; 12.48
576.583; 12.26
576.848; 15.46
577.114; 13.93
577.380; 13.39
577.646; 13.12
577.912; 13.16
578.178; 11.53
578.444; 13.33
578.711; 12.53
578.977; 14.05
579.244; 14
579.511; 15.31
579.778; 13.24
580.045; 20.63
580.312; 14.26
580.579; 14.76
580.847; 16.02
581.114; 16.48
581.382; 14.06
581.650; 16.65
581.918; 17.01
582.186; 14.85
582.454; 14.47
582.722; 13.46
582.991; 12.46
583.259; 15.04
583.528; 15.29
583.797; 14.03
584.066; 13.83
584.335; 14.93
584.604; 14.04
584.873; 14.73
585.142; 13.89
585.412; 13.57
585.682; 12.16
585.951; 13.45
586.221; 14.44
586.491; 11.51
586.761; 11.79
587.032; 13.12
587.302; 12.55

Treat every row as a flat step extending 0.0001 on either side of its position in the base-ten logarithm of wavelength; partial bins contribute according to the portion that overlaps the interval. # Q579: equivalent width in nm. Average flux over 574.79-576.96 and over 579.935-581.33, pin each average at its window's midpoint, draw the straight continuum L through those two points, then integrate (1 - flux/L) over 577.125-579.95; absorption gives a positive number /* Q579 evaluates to 0.287 nm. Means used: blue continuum 13.5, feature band 13.5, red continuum 16.2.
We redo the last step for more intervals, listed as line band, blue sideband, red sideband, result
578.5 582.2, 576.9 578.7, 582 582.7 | -0.33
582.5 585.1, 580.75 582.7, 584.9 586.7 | 0.02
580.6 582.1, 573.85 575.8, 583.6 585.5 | -0.22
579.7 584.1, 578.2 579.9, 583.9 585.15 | -0.37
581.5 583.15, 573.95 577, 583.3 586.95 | -0.15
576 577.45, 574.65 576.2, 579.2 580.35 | 0.07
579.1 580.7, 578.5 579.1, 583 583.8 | -0.21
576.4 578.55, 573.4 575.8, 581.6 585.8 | 0.04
